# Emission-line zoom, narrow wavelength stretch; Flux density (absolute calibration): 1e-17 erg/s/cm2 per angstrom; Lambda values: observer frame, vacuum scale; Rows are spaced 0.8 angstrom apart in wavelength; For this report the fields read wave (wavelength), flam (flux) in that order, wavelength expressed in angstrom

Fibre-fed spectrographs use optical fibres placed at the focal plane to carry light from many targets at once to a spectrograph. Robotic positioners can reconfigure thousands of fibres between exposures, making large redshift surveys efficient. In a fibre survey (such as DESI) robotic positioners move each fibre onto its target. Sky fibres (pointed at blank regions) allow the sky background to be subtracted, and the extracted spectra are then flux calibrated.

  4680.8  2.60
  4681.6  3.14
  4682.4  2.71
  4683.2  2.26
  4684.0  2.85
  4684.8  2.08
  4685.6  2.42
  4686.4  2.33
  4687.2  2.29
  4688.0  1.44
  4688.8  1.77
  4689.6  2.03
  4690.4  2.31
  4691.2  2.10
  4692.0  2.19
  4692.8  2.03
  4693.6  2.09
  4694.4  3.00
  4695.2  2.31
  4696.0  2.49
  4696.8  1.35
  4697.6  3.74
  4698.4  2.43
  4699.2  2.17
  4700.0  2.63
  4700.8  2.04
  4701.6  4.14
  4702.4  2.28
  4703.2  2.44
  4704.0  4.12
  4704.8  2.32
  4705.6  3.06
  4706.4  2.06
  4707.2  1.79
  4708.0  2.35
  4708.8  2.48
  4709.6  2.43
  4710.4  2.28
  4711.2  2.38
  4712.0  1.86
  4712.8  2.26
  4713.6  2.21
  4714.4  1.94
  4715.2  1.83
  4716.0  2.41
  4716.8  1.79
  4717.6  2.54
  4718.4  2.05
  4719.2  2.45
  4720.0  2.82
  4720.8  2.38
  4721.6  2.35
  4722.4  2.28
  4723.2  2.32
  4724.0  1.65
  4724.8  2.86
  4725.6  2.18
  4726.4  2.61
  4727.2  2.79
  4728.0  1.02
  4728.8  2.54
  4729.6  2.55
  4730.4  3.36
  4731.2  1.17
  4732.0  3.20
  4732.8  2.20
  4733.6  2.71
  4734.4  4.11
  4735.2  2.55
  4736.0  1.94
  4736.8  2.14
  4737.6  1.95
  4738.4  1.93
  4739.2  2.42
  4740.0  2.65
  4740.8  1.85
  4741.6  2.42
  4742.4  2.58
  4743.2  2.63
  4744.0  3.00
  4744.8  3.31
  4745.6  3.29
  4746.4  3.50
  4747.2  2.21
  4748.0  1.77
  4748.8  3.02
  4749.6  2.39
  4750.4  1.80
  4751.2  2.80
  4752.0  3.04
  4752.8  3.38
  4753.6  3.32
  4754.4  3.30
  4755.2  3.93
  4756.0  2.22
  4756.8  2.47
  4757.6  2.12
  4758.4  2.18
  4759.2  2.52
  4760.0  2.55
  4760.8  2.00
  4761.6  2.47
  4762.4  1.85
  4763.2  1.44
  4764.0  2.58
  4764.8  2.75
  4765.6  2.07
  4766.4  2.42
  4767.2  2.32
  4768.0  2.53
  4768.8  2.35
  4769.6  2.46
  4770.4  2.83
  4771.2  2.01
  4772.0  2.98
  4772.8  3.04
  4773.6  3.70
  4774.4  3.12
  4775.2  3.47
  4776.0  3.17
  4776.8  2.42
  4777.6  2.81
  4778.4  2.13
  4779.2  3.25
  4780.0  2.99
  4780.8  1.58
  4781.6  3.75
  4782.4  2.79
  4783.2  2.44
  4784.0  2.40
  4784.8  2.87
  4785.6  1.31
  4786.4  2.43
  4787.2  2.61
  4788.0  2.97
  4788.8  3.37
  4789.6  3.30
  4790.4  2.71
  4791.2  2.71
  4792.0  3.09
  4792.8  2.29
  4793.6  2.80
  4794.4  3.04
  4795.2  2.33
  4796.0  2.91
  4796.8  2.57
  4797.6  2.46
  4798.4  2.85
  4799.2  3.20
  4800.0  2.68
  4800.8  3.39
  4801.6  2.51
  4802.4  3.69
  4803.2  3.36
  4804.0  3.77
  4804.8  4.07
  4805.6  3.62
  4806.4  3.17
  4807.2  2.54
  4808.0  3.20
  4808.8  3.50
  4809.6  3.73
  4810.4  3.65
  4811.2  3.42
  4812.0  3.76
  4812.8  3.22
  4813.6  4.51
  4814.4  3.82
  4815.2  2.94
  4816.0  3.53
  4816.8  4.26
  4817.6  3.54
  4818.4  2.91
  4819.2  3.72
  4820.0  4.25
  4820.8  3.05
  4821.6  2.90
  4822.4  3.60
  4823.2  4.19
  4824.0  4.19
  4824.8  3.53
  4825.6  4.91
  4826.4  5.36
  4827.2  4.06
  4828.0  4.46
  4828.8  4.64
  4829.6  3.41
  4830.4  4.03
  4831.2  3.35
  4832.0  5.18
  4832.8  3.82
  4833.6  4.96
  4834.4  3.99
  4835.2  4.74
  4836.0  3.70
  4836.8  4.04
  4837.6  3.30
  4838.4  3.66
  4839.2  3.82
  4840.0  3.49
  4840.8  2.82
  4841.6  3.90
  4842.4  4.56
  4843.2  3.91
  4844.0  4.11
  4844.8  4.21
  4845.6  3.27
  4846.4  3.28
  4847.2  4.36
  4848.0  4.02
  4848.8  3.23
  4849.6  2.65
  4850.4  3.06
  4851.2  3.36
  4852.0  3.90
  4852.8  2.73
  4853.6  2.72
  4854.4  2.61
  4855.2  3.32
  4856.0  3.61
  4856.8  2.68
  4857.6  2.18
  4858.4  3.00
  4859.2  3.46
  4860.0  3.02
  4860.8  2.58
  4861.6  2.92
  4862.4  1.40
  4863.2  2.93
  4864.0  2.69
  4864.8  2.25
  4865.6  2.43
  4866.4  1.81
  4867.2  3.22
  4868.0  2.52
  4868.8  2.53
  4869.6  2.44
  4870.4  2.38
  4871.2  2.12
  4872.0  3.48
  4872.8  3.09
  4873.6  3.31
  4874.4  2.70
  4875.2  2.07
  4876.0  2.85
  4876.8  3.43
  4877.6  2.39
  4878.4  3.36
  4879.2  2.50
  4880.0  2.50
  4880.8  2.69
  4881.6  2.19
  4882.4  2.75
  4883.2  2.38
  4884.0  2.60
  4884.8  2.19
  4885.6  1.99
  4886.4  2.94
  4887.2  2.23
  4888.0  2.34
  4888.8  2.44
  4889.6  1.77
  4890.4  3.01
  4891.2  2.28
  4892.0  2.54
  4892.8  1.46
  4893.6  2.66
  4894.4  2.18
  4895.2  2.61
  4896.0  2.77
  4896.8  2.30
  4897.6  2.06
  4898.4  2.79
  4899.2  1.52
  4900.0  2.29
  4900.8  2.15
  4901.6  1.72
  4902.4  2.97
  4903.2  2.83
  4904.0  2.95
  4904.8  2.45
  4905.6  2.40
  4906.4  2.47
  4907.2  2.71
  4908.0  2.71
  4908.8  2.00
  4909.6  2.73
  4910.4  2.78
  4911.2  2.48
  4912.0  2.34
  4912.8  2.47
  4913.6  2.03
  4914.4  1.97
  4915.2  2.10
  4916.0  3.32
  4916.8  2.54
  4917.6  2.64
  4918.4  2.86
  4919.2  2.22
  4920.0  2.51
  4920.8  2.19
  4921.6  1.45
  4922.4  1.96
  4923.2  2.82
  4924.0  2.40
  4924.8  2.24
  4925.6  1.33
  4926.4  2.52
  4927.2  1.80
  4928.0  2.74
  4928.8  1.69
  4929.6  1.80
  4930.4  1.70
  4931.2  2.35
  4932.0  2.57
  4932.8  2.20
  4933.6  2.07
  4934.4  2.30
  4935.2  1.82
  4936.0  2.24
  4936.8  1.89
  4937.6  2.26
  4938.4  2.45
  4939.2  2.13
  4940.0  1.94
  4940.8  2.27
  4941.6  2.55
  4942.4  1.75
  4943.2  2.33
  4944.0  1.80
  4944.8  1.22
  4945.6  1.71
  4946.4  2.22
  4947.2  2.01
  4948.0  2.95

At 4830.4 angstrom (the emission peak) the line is Mg II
